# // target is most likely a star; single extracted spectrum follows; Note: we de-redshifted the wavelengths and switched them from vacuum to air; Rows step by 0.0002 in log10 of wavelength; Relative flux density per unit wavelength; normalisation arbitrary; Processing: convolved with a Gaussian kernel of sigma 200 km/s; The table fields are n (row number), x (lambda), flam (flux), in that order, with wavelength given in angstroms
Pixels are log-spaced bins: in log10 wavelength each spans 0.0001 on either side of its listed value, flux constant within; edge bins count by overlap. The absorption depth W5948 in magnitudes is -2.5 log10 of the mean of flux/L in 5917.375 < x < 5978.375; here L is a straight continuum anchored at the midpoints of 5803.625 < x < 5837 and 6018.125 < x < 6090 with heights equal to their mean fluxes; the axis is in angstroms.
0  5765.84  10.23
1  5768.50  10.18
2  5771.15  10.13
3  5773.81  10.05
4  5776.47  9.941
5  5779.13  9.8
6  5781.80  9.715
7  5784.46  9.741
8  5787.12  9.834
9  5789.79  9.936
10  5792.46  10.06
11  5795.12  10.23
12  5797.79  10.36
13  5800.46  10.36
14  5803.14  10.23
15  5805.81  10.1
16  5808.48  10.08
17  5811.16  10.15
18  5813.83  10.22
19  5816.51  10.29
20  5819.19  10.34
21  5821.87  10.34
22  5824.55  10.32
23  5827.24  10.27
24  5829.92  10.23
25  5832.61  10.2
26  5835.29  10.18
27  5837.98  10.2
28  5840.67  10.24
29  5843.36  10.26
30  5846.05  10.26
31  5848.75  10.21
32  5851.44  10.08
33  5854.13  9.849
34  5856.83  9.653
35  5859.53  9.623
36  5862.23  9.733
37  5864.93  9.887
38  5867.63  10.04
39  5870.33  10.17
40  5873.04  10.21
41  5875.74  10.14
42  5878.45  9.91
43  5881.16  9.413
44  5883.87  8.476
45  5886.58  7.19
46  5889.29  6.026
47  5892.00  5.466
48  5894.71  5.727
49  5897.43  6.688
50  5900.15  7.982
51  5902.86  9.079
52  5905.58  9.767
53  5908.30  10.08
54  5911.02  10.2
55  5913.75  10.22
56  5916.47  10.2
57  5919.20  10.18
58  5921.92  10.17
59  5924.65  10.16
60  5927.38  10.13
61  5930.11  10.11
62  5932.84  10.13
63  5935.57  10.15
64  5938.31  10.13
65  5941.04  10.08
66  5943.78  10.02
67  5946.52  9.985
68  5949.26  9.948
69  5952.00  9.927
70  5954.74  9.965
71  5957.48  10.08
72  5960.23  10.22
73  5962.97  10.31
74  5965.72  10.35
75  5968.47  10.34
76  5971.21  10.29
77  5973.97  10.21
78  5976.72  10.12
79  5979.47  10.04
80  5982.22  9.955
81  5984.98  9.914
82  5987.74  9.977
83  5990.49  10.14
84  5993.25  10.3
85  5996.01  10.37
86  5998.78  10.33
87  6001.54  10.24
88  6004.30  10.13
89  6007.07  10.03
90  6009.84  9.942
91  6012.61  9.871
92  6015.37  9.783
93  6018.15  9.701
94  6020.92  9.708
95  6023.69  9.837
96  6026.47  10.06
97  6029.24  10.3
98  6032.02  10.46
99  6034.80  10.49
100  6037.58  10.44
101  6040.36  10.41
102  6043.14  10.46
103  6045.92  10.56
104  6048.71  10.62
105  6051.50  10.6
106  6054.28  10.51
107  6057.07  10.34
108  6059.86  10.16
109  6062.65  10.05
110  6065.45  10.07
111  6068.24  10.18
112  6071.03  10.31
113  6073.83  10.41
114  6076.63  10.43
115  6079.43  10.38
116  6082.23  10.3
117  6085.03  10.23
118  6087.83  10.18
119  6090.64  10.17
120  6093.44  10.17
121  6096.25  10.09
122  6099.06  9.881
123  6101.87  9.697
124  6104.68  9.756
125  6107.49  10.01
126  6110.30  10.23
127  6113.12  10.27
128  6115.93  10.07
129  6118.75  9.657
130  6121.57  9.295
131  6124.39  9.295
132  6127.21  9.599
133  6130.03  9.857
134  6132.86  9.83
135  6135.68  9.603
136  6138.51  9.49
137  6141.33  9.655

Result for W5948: 0.01 mag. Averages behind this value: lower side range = 10.2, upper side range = 10.3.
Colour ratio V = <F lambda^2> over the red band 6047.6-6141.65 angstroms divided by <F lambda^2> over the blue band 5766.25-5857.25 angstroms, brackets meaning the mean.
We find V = 1.1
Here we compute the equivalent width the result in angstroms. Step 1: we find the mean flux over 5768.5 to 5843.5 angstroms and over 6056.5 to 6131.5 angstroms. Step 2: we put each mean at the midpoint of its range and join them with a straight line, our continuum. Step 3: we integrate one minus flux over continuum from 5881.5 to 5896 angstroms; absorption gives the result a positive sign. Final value 4.78 angstroms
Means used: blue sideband 10.1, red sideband 10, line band 6.78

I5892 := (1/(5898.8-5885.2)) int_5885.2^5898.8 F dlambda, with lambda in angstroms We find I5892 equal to 6.22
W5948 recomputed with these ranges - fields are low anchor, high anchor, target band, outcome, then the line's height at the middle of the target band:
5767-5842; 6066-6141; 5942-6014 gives -0.01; 10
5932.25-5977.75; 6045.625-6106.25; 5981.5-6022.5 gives 0.02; 10.2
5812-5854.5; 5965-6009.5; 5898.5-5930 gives 0.04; 10.2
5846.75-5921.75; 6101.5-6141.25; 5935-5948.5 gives -0.09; 9.29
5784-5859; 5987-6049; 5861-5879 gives 0.01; 10.2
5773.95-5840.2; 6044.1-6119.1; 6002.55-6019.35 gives 0.03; 10.2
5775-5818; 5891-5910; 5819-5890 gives -0.11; 8.87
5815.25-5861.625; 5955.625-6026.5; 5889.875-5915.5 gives 0.21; 10.1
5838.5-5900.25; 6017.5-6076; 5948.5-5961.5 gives -0.04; 9.64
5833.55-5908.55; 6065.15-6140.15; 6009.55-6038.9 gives -0.04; 9.7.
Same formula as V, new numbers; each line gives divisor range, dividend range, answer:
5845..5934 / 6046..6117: 1.17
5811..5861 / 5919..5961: 1.03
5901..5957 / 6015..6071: 1.06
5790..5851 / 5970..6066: 1.06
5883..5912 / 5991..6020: 1.33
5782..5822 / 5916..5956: 1.04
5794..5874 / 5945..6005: 1.05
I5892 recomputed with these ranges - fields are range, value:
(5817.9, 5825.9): 10.3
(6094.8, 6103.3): 9.88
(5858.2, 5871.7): 9.89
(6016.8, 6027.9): 9.83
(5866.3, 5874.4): 10.1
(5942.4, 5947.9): 9.99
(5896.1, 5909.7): 8.73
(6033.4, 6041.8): 10.4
